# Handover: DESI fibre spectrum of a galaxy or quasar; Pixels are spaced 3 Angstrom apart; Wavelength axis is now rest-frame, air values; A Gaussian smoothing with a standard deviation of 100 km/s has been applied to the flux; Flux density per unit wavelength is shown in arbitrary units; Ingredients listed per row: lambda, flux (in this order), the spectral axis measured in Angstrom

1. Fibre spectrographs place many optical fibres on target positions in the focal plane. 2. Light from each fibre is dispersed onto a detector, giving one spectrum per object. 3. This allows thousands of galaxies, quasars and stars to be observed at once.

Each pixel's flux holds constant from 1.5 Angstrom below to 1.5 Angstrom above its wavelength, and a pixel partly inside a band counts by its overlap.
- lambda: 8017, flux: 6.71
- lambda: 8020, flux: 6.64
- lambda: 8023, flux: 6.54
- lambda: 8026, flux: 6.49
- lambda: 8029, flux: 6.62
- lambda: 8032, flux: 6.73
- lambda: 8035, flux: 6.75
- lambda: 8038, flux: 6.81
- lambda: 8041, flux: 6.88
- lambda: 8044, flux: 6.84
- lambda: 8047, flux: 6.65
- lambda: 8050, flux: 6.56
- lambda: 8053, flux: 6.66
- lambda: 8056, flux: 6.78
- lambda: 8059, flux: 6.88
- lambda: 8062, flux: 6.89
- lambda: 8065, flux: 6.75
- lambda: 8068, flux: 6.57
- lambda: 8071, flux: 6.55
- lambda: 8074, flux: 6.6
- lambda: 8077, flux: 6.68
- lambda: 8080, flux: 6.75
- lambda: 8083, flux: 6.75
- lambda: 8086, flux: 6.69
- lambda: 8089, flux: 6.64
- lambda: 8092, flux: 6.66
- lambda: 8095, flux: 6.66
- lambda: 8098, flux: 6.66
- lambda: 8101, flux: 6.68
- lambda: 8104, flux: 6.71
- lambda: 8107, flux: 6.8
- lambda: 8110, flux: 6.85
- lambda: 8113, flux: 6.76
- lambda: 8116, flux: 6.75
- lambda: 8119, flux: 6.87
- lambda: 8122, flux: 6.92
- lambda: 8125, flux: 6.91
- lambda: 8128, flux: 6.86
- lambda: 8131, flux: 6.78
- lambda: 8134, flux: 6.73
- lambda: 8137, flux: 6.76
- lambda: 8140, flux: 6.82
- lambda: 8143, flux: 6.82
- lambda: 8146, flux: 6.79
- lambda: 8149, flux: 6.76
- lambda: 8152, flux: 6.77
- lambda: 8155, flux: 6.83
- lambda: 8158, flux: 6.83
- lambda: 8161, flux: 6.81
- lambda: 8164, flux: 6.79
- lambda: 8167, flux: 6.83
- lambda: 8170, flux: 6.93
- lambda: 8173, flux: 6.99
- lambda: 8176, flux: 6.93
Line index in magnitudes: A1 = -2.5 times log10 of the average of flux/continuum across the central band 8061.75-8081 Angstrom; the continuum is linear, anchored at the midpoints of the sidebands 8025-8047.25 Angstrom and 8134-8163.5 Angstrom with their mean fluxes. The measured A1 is 0.01 mag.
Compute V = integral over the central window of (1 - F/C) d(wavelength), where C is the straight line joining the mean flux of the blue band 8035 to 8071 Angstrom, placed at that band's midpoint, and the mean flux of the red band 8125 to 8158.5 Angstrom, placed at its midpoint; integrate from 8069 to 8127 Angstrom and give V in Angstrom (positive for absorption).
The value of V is 0.4 Angstrom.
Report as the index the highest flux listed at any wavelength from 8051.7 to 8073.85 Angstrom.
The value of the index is 6.89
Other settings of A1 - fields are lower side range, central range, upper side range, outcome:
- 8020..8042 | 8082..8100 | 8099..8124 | 0.01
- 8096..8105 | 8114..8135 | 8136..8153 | -0.01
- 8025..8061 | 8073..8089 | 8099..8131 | 0.01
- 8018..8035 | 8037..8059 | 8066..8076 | -0.02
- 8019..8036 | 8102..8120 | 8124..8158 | 0.00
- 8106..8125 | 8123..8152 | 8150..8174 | 0.01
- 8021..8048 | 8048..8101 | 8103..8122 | 0.01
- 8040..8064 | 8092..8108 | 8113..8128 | 0.02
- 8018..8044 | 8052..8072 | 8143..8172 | 0.00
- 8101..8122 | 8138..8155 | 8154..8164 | 0.00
